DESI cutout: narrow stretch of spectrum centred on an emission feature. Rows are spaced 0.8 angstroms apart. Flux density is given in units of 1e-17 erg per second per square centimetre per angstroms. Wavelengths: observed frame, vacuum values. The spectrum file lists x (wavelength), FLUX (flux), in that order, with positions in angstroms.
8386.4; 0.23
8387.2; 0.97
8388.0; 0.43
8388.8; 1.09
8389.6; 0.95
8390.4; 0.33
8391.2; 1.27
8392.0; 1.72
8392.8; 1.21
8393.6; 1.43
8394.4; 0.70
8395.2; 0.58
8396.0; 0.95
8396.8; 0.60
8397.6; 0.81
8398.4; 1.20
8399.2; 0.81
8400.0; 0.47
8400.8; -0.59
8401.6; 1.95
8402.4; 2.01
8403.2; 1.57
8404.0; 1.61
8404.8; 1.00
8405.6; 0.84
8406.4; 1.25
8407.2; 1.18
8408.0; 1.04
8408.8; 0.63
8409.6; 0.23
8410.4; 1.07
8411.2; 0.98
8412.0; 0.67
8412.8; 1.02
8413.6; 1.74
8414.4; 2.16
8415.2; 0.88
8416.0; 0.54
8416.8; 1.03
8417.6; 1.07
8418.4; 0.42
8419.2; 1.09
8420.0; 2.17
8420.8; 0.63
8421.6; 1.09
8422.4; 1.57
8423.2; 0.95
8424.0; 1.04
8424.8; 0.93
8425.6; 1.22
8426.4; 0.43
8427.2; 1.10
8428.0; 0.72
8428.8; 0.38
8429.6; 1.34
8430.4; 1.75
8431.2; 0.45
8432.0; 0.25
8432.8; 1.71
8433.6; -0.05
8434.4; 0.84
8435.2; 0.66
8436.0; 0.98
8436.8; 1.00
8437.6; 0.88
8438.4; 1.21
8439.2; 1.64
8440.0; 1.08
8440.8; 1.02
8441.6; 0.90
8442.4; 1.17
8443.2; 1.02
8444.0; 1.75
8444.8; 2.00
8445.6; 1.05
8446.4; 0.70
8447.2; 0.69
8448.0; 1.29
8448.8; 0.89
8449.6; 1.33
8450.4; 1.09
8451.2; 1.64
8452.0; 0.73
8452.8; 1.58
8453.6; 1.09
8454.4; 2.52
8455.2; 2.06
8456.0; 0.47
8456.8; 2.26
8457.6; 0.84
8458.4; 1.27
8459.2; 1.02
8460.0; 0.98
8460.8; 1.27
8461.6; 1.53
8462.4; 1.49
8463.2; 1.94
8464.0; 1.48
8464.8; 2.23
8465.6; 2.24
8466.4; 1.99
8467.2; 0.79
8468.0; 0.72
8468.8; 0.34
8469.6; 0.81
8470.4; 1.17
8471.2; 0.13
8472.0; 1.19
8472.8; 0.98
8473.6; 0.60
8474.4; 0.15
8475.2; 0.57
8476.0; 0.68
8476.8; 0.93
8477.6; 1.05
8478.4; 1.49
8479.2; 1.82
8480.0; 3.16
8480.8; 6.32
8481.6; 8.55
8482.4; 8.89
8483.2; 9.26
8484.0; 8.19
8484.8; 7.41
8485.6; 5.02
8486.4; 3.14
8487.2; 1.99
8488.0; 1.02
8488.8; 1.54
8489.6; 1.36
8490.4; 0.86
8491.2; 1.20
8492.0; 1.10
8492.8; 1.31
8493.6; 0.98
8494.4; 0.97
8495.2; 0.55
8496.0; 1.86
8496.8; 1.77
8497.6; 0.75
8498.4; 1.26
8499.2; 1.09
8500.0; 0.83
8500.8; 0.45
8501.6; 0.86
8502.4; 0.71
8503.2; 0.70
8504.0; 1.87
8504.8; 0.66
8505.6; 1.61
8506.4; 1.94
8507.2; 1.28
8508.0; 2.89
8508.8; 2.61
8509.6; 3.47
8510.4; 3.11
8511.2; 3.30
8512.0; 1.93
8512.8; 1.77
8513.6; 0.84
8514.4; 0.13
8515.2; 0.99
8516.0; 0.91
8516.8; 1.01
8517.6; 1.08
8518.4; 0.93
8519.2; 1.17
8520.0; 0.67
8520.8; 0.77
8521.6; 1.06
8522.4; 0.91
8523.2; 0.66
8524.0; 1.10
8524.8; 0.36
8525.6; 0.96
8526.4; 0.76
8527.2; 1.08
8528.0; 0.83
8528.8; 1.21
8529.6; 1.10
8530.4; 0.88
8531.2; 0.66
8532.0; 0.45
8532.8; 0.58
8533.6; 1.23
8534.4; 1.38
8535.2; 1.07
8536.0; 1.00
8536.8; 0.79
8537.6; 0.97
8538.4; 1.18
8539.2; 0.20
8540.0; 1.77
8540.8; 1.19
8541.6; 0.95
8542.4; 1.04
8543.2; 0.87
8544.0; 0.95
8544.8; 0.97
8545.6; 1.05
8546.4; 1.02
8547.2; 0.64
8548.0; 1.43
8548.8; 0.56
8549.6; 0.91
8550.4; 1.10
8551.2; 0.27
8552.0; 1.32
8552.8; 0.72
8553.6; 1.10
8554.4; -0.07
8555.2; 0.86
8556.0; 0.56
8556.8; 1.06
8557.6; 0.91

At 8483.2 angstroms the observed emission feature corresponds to Halpha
